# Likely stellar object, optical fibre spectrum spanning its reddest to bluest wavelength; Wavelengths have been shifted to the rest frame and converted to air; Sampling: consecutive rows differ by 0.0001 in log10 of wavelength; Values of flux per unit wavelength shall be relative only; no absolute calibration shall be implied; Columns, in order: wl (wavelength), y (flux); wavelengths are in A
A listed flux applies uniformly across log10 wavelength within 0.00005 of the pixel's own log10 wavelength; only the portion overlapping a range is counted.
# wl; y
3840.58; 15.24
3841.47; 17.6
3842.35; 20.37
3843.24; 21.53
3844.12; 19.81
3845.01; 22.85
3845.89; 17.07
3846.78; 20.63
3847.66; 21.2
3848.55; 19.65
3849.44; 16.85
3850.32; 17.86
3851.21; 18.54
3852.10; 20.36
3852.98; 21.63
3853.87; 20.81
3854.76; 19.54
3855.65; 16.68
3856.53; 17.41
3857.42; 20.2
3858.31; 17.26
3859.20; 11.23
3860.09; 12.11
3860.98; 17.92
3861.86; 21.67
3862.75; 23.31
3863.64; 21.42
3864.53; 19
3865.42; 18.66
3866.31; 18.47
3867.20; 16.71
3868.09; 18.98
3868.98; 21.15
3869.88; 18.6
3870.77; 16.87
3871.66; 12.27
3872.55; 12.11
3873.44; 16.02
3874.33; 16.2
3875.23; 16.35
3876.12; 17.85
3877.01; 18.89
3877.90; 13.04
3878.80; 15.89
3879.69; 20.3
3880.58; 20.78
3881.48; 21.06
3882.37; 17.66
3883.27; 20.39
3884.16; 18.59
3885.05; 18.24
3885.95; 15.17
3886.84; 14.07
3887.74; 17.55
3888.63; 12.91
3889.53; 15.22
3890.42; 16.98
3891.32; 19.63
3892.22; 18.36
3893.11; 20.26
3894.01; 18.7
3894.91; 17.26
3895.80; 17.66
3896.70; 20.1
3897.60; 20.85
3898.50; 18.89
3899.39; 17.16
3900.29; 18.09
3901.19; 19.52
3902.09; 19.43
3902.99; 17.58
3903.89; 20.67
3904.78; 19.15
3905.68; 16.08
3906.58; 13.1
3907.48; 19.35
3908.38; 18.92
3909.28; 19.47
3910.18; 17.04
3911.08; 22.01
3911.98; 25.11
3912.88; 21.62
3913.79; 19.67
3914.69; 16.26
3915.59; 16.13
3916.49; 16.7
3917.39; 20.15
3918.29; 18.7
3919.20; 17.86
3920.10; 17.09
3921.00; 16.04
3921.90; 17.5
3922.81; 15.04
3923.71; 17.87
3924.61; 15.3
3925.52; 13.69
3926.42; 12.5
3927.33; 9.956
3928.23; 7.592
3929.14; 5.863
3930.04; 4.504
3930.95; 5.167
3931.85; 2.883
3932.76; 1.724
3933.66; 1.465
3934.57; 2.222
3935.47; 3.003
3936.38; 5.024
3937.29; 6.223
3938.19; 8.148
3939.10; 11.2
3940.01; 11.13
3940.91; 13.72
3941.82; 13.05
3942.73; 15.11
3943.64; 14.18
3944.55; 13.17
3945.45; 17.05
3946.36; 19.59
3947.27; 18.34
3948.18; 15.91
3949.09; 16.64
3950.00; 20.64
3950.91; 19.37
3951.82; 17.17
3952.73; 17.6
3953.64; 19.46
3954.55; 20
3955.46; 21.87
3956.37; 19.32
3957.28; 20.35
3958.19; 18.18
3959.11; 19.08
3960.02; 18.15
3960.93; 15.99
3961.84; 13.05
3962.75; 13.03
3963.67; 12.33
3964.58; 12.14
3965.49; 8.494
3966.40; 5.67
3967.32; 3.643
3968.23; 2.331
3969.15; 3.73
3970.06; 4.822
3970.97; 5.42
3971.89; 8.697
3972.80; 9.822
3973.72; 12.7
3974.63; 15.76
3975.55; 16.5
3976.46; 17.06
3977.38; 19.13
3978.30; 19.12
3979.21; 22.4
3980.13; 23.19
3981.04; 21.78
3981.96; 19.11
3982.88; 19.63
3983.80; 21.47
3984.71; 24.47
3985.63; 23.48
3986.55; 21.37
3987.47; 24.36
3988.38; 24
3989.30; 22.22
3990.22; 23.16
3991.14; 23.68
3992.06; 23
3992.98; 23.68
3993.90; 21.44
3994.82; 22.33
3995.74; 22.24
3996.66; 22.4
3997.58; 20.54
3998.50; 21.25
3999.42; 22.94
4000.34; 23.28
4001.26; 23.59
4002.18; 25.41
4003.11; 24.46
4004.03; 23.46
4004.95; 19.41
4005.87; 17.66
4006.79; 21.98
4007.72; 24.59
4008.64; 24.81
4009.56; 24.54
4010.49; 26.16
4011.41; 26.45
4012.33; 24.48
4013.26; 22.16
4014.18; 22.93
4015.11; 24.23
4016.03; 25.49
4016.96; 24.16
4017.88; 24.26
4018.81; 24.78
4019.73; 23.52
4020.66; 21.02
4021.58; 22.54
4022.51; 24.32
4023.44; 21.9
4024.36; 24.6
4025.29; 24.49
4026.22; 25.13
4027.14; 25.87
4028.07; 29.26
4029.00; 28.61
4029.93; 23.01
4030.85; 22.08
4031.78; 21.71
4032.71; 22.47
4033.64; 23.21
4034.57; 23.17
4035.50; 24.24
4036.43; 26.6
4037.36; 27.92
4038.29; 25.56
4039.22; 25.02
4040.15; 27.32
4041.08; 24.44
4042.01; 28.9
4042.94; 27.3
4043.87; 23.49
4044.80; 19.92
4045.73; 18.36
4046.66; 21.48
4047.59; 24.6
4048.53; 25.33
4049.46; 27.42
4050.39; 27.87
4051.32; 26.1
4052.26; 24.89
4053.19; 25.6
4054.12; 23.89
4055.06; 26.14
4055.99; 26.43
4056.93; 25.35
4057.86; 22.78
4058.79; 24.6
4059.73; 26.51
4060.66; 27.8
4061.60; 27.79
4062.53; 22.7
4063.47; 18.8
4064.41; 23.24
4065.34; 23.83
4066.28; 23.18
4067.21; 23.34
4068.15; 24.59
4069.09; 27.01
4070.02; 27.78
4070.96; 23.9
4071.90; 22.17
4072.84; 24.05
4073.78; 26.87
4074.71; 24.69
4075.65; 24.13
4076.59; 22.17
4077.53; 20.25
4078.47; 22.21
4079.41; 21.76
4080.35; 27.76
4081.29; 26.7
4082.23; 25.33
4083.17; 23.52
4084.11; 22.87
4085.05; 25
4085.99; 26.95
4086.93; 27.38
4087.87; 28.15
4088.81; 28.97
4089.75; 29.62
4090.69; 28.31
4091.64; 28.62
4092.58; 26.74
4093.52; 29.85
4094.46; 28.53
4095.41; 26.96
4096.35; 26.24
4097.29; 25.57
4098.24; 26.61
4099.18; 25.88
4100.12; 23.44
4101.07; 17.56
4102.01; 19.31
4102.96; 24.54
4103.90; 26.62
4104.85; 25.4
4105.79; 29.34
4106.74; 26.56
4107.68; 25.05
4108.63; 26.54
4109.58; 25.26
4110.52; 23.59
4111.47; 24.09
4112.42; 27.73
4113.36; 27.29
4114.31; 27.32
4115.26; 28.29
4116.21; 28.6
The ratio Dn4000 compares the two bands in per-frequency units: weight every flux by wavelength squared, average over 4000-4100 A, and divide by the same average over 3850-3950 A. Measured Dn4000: 1.67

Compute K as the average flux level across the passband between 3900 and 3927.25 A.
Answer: 17.8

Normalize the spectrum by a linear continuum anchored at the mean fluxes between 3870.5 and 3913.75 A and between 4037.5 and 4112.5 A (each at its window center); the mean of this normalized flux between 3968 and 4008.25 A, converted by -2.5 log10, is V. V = 0.12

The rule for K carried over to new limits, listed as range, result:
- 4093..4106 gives 25.4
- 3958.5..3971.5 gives 9.93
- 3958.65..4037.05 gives 20.4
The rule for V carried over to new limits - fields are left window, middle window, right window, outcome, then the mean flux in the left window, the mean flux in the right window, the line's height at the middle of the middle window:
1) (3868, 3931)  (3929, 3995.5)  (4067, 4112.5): 0.32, 17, 25.4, 19.8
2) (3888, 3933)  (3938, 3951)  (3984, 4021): 0.24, 16.2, 23.2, 18.8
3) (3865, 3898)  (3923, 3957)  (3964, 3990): 0.29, 17.6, 15.5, 16.3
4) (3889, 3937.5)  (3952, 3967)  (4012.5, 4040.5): 0.19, 15.1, 24.4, 18.9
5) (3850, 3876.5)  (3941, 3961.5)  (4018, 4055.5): 0.21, 17.9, 24.6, 21.3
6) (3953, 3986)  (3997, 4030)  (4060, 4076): -0.22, 15.3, 24.5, 19.4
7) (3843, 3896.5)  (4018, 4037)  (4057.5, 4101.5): -0.03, 18.1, 25.2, 23.4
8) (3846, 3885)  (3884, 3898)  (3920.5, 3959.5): -0.07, 18.2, 13.1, 16.4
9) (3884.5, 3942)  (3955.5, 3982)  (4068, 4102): 0.30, 14.8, 25.4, 18.3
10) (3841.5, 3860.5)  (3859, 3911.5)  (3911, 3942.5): -0.14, 18.7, 12.2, 15.8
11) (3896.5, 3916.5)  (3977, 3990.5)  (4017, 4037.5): 0.02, 18.9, 24.2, 22.3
